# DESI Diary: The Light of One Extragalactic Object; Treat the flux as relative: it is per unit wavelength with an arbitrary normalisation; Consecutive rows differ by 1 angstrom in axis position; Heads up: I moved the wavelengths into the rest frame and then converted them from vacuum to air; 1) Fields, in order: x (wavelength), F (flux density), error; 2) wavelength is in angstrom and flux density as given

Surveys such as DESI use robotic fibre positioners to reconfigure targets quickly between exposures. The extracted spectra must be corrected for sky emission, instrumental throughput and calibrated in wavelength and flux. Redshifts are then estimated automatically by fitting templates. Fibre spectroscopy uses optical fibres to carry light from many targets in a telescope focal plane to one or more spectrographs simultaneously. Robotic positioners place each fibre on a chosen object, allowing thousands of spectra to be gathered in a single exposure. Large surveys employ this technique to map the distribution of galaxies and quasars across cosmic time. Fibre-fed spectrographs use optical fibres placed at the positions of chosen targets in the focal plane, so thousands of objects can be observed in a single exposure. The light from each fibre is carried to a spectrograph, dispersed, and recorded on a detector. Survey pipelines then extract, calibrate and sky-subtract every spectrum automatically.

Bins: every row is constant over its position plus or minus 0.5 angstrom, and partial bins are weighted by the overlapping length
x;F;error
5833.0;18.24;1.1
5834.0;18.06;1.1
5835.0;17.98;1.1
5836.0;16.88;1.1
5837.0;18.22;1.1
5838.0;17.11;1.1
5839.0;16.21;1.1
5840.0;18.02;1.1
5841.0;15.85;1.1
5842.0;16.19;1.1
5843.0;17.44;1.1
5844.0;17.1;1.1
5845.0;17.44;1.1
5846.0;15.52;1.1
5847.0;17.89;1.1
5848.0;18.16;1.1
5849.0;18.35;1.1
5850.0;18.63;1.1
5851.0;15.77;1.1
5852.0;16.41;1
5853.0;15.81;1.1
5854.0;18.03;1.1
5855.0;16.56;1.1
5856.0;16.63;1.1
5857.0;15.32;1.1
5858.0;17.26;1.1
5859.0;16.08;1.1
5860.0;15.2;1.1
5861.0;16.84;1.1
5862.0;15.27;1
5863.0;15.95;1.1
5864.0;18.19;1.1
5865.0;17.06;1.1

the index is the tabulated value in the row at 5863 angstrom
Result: 15.95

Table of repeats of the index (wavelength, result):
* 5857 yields 15.32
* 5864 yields 18.19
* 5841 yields 15.85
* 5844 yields 17.1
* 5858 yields 17.26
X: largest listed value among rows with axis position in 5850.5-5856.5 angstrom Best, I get 18.03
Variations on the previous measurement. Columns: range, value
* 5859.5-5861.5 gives 16.84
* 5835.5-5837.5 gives 18.22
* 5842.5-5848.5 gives 18.16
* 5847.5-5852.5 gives 18.63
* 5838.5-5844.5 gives 18.02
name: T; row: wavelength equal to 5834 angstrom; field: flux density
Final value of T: 18.06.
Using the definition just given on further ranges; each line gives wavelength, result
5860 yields 15.2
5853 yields 15.81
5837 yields 18.22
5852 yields 16.41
